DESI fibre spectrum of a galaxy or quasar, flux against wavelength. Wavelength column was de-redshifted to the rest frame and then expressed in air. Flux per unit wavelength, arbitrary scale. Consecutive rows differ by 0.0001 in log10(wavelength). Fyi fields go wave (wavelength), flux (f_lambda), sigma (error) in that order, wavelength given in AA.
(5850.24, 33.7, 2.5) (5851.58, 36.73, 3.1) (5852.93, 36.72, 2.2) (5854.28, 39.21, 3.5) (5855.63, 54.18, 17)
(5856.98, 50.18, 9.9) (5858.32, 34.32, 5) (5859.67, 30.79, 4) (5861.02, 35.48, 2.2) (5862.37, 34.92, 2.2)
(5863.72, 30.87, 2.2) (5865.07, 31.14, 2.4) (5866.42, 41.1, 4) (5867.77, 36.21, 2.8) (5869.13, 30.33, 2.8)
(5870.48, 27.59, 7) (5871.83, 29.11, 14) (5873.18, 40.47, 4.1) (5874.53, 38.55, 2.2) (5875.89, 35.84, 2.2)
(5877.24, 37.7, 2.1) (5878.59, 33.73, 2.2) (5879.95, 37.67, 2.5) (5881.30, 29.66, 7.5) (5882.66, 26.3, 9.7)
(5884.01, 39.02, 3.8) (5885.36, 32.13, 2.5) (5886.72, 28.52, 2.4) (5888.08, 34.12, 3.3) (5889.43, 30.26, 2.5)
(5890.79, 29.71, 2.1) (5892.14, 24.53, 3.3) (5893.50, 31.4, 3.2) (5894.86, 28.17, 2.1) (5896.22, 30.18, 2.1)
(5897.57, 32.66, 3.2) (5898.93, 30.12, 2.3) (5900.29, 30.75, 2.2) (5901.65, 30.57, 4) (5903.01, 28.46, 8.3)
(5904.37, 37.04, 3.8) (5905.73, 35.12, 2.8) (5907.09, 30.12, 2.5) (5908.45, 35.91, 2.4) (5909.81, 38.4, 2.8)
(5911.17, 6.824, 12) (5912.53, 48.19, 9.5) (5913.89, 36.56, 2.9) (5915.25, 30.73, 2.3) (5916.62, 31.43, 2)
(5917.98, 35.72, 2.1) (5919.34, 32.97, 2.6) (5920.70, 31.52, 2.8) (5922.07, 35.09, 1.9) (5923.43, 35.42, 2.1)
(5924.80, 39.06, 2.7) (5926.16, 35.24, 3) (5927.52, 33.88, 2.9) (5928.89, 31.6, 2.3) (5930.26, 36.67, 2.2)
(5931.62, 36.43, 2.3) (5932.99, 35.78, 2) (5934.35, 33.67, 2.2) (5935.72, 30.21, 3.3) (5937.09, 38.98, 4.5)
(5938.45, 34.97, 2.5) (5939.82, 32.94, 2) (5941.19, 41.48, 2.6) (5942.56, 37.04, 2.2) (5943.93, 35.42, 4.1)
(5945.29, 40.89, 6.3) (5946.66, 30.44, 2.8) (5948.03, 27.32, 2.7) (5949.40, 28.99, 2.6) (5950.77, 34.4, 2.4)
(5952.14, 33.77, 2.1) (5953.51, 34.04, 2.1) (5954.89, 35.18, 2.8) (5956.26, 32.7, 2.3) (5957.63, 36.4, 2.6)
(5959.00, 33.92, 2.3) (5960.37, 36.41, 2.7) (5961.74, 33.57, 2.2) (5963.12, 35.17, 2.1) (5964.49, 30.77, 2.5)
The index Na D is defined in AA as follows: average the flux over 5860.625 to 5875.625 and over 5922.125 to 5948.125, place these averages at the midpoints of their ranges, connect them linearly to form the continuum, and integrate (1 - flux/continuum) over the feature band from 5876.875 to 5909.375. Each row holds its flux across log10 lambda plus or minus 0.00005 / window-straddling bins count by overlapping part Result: 2.6 AA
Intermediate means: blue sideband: 34.2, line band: 31.8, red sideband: 35.3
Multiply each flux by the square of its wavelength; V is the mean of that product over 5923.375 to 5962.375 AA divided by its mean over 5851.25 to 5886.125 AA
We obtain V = 1.00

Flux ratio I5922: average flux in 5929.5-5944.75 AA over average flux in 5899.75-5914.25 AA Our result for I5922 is 1.10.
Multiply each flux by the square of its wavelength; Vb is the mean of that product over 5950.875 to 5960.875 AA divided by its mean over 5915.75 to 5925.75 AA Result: 1.02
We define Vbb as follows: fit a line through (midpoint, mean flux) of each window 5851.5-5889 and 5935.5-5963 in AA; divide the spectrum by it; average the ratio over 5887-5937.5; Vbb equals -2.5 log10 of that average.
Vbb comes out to 0.07 mag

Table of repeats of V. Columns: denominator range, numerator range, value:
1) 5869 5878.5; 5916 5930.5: 1.01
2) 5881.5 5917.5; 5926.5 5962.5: 1.11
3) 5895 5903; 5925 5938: 1.16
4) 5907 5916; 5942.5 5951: 1.03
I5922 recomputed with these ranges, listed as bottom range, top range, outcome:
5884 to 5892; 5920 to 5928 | 1.12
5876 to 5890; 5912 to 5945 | 1.07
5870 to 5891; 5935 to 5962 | 1.04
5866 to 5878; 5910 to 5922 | 0.92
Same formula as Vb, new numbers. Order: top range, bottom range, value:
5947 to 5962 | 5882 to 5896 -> 1.12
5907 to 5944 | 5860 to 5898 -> 1.07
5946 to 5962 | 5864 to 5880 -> 0.98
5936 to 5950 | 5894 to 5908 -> 1.12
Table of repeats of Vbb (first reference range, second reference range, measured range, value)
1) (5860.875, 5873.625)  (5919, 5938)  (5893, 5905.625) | 0.10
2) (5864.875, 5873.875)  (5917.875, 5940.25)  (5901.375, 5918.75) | 0.05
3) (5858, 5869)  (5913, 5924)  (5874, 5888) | 0.01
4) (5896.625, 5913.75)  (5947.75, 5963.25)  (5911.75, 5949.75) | -0.07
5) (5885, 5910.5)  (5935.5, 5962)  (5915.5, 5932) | -0.05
